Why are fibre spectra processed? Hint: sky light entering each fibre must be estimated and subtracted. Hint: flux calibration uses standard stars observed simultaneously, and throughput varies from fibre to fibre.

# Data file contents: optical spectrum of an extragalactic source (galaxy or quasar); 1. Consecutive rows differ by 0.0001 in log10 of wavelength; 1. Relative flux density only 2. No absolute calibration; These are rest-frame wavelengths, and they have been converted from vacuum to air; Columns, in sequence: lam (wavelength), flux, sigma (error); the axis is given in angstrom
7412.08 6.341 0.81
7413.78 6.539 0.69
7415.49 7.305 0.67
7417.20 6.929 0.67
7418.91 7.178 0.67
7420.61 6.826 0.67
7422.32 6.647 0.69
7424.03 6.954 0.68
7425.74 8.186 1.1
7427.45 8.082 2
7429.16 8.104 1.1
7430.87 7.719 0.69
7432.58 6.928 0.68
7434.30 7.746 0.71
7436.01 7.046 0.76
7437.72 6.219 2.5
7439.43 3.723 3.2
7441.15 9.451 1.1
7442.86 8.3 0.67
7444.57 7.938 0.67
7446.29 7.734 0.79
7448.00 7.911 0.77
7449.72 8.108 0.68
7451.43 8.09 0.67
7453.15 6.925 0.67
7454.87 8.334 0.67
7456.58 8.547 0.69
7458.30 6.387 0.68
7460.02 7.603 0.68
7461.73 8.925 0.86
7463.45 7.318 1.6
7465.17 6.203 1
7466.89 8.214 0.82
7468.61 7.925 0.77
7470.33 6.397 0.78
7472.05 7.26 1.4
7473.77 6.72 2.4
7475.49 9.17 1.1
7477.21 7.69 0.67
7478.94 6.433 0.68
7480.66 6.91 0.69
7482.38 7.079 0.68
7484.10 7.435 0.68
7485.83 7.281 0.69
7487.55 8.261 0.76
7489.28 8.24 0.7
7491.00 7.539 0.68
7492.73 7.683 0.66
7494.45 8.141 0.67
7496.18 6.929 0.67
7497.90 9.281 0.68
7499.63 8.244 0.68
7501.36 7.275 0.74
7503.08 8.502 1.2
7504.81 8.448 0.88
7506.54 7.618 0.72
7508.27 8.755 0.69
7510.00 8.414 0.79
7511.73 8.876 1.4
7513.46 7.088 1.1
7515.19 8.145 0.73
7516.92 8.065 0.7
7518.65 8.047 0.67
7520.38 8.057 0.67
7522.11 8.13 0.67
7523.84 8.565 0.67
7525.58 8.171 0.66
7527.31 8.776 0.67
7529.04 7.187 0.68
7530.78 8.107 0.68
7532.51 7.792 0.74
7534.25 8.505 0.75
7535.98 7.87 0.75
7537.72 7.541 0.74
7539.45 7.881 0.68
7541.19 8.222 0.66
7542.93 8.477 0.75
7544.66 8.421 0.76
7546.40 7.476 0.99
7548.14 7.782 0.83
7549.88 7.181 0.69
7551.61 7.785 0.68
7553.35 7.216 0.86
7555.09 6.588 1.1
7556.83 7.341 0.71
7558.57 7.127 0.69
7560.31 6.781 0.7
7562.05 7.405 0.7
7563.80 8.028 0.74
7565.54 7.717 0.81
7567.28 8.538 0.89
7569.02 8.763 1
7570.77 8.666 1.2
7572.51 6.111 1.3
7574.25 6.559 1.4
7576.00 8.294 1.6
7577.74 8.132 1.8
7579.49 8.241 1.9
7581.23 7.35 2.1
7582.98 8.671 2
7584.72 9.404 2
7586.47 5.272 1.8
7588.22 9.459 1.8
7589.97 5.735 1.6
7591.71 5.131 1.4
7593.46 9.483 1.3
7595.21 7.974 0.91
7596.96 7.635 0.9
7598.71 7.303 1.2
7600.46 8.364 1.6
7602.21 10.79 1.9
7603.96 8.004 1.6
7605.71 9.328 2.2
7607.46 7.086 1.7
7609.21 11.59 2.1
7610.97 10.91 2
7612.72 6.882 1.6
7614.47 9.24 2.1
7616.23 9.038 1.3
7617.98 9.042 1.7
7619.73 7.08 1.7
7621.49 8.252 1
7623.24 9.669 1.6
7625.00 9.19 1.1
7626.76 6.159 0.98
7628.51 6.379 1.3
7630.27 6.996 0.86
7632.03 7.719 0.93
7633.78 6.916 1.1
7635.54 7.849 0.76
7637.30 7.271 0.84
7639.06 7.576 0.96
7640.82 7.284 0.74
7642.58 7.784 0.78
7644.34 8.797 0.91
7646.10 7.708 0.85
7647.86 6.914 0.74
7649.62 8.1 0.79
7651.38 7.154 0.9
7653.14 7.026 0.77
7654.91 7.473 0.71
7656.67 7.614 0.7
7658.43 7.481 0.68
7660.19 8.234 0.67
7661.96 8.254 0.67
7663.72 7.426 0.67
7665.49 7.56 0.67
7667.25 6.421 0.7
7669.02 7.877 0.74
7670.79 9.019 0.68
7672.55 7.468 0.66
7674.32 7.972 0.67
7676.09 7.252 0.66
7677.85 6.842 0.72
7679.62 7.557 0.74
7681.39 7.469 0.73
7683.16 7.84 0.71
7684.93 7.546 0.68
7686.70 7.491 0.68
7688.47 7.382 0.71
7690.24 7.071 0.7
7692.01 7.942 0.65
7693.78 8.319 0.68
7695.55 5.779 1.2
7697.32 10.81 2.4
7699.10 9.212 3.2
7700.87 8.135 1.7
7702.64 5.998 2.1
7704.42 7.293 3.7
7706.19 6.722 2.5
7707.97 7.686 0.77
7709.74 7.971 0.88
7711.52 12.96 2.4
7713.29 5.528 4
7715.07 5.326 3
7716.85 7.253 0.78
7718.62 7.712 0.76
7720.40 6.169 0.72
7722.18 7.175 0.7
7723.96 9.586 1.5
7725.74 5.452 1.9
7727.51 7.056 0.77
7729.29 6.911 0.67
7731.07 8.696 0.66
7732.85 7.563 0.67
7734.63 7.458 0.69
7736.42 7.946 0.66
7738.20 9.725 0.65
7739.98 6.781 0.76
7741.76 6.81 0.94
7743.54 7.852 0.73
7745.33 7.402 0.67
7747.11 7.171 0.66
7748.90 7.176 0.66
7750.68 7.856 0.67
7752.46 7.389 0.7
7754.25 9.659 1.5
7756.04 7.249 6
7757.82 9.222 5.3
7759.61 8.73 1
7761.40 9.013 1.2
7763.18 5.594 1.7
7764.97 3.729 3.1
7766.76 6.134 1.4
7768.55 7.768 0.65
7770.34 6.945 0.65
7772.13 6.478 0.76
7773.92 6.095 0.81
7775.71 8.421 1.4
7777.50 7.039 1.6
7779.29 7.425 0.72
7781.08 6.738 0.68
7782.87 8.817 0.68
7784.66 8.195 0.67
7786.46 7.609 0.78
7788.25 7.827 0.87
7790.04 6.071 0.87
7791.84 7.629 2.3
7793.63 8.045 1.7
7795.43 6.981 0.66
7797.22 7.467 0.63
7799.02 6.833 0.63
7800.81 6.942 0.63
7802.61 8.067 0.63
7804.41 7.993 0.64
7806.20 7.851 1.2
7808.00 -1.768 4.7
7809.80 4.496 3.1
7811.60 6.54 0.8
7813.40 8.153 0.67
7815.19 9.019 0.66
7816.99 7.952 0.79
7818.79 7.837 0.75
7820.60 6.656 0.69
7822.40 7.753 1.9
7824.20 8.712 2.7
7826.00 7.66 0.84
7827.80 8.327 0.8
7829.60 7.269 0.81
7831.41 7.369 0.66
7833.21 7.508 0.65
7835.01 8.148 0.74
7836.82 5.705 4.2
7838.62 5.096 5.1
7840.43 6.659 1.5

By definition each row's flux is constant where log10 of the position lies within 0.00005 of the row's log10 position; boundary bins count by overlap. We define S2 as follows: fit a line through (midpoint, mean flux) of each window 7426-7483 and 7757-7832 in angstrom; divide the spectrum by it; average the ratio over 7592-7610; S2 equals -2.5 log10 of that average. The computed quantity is -0.17 mag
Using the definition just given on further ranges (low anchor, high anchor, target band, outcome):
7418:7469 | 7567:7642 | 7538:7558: 0.03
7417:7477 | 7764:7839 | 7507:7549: -0.10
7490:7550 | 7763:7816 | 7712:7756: -0.05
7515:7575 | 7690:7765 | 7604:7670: -0.03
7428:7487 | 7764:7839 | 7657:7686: -0.06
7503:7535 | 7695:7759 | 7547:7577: 0.08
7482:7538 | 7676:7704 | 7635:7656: 0.03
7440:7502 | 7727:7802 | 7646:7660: 0.01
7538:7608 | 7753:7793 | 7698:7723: 0.00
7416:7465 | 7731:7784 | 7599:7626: -0.19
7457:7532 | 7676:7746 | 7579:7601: 0.01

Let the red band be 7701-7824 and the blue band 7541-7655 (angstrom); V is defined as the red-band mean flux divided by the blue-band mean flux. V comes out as 0.93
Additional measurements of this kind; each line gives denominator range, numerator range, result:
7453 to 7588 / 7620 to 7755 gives 0.98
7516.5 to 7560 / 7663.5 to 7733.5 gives 0.97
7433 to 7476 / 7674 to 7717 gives 1.02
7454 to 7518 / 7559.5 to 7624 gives 1.05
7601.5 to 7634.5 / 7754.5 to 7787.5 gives 0.87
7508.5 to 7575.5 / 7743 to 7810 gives 0.91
